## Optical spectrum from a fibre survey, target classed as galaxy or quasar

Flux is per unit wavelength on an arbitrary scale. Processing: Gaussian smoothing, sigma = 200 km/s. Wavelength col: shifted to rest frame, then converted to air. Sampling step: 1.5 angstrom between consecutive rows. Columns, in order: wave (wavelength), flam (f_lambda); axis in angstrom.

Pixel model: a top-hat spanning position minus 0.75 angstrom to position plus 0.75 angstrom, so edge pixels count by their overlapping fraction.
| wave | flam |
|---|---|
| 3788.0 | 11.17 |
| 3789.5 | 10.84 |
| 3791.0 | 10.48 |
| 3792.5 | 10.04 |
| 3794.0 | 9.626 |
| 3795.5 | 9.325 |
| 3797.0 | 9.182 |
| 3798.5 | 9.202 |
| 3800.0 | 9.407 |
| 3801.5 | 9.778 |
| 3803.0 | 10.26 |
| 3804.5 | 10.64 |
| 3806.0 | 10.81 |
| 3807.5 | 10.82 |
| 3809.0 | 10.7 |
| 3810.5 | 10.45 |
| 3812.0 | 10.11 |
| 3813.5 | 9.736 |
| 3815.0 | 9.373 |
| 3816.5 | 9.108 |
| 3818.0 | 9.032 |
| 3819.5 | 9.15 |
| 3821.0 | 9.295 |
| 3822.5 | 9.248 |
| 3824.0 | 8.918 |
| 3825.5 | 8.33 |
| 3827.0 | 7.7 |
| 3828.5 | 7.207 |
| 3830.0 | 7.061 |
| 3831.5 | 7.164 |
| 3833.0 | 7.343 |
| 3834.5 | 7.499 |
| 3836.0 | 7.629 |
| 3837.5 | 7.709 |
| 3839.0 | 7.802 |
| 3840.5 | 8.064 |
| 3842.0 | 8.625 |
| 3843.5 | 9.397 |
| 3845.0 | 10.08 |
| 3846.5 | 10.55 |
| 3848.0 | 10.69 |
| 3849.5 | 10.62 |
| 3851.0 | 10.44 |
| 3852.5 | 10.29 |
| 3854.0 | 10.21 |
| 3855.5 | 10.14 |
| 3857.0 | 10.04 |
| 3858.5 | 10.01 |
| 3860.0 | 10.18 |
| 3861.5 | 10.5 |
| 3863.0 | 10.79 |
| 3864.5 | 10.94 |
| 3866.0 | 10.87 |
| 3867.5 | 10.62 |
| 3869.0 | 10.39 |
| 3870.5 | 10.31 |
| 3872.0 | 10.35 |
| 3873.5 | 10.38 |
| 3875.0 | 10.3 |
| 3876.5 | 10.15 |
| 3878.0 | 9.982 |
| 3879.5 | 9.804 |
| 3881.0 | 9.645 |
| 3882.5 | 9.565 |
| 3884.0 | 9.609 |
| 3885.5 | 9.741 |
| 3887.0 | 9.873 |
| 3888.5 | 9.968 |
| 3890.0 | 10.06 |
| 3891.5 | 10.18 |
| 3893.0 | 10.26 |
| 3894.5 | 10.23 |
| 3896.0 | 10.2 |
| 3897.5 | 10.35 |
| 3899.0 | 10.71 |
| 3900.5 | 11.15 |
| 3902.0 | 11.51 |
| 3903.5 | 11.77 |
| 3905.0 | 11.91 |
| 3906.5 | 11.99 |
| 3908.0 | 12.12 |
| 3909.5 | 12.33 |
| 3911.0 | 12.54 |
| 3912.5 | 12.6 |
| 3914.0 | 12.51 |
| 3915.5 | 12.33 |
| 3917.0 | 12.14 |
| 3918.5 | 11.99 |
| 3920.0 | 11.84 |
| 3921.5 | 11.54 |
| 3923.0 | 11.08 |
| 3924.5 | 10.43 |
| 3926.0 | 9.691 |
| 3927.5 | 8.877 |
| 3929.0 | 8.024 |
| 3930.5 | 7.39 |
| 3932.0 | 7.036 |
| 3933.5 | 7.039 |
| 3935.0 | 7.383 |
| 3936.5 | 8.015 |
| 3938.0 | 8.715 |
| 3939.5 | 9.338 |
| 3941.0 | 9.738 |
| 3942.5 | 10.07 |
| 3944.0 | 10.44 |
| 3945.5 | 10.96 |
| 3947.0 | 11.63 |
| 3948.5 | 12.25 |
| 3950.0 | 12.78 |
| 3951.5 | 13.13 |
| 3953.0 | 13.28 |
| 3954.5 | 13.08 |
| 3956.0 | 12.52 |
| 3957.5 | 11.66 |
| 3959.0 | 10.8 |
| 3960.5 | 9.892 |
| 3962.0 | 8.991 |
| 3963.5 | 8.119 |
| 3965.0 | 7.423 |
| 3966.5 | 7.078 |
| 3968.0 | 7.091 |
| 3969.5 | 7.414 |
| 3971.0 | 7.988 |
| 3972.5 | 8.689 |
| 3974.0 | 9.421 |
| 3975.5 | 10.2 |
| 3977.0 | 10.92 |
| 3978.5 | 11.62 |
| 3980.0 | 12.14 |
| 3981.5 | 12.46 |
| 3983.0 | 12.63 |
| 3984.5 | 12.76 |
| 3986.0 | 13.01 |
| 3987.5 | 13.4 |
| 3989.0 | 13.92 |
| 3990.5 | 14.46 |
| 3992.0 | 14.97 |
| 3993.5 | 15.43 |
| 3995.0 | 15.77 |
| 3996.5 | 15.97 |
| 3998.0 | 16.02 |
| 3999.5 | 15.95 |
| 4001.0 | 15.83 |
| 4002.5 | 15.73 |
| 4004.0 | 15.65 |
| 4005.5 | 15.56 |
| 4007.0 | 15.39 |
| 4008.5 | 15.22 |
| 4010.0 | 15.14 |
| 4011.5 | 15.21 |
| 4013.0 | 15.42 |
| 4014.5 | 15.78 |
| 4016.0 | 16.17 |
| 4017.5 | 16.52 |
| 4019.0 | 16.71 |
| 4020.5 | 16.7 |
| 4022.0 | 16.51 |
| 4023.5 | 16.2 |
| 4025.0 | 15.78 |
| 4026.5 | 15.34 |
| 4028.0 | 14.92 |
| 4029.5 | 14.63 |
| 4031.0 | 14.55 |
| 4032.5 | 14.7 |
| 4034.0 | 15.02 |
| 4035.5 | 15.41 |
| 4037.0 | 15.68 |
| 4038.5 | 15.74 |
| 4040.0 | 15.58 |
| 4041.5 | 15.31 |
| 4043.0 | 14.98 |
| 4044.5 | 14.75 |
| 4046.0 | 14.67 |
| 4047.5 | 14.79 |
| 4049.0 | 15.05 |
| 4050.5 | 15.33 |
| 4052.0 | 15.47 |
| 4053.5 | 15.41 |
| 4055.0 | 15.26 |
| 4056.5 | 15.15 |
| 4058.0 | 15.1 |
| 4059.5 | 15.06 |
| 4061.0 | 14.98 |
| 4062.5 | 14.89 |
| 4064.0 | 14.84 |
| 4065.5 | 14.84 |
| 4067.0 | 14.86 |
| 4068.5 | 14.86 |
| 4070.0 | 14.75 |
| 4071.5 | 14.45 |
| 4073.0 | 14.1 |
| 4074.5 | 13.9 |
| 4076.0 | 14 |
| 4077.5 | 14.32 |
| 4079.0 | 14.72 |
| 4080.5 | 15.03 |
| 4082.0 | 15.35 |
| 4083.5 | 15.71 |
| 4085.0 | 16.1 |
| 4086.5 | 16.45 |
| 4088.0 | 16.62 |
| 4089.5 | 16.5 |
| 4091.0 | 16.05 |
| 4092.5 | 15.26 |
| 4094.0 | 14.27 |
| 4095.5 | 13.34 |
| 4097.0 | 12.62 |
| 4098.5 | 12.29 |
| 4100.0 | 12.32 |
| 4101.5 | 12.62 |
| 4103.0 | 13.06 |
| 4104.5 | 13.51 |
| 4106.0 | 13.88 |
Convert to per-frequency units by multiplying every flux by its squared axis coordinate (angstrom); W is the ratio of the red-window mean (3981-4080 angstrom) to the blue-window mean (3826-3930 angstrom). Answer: 1.60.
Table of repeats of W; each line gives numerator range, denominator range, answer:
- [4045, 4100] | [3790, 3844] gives 1.87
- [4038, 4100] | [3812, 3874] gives 1.78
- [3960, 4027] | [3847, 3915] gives 1.33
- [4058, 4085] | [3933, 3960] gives 1.47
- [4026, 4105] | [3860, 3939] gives 1.55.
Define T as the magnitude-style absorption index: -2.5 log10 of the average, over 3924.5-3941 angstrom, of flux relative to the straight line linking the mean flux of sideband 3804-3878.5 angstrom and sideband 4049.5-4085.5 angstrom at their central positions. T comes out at 0.37 mag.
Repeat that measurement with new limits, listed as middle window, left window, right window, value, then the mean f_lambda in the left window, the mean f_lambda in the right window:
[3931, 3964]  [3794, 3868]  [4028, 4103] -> 0.18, 9.45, 14.8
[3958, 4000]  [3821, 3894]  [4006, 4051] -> 0.19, 9.53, 15.4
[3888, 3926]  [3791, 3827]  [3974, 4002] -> 0.05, 9.65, 13.6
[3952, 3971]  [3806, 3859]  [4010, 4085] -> 0.29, 9.18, 15.2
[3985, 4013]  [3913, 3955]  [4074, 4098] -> -0.22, 10.5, 15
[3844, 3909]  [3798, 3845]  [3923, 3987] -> -0.11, 8.97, 10.1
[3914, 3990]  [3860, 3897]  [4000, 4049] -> 0.22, 10.2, 15.5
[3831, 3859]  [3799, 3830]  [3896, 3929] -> 0.10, 9.44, 11.4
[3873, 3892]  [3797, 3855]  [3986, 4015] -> 0.13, 9.23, 15.2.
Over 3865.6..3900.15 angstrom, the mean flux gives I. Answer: 10.2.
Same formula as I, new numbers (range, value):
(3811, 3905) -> 9.68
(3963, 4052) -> 13.9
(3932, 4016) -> 12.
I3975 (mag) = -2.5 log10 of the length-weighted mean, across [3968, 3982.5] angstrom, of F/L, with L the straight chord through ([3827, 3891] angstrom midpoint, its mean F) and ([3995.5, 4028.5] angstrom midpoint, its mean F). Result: 0.39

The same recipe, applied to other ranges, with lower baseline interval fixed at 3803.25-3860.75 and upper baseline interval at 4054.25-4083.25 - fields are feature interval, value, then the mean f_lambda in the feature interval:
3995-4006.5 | -0.20 mag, 15.8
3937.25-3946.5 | 0.19 mag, 9.92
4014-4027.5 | -0.18 mag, 16.2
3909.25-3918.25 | -0.11 mag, 12.4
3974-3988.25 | 0.07 mag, 12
